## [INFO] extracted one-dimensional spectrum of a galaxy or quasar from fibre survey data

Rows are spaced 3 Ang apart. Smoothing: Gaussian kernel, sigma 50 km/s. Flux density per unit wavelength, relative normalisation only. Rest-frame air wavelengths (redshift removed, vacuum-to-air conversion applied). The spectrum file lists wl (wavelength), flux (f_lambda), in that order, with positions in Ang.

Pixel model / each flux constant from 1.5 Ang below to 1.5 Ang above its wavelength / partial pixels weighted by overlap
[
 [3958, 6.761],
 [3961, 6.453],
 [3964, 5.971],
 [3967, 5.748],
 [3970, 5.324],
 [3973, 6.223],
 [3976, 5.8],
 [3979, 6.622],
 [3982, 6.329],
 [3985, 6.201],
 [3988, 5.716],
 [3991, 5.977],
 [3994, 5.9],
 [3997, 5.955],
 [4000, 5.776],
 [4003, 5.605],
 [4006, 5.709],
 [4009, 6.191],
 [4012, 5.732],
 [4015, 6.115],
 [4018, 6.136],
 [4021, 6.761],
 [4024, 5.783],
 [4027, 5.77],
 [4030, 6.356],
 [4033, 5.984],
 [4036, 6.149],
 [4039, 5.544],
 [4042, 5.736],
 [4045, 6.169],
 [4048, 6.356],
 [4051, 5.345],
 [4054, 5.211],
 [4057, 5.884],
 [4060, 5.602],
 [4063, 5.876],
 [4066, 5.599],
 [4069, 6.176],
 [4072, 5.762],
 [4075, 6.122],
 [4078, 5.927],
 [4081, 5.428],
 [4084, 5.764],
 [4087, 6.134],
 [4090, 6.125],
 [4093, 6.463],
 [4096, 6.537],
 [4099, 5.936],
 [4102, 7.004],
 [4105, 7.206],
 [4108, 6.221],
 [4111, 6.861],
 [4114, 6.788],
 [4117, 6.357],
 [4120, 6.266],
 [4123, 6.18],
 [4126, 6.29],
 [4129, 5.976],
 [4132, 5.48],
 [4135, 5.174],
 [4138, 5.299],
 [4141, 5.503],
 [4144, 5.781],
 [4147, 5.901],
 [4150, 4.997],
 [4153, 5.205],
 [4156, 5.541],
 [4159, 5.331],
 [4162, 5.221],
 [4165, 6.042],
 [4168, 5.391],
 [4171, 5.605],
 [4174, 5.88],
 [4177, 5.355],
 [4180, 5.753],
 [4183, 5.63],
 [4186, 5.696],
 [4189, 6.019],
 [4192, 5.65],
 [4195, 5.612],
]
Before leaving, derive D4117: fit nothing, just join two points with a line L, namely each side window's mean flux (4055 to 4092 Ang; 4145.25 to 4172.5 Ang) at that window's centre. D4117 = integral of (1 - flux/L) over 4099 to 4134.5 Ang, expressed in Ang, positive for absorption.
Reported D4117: -4.4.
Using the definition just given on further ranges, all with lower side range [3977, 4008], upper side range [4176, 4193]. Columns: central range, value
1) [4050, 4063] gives 0.72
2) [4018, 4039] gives -0.59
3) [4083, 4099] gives -0.99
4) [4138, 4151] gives 0.49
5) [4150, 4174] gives 1.07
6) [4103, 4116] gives -2.14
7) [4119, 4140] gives -0.05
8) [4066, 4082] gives -0.03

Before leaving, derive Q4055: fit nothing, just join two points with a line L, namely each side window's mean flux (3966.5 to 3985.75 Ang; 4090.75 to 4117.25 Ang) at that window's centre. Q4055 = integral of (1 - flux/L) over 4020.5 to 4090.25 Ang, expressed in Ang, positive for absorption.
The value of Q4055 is 5.48 Ang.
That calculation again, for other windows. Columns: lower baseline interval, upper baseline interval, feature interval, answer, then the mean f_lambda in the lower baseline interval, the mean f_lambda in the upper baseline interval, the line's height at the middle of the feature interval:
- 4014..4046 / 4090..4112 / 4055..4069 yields 1.14 Ang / 6.04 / 6.57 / 6.28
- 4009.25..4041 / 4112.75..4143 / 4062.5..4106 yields -1.18 Ang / 6.03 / 5.92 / 5.97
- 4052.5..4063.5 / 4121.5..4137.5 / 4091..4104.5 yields -1.92 Ang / 5.62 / 5.79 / 5.71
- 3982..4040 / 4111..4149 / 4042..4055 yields 0.39 Ang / 5.98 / 5.94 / 5.97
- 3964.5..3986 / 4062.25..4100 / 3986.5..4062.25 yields 1.42 Ang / 6.03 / 5.99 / 6.01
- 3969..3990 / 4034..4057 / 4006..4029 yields -0.58 Ang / 6.05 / 5.8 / 5.9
